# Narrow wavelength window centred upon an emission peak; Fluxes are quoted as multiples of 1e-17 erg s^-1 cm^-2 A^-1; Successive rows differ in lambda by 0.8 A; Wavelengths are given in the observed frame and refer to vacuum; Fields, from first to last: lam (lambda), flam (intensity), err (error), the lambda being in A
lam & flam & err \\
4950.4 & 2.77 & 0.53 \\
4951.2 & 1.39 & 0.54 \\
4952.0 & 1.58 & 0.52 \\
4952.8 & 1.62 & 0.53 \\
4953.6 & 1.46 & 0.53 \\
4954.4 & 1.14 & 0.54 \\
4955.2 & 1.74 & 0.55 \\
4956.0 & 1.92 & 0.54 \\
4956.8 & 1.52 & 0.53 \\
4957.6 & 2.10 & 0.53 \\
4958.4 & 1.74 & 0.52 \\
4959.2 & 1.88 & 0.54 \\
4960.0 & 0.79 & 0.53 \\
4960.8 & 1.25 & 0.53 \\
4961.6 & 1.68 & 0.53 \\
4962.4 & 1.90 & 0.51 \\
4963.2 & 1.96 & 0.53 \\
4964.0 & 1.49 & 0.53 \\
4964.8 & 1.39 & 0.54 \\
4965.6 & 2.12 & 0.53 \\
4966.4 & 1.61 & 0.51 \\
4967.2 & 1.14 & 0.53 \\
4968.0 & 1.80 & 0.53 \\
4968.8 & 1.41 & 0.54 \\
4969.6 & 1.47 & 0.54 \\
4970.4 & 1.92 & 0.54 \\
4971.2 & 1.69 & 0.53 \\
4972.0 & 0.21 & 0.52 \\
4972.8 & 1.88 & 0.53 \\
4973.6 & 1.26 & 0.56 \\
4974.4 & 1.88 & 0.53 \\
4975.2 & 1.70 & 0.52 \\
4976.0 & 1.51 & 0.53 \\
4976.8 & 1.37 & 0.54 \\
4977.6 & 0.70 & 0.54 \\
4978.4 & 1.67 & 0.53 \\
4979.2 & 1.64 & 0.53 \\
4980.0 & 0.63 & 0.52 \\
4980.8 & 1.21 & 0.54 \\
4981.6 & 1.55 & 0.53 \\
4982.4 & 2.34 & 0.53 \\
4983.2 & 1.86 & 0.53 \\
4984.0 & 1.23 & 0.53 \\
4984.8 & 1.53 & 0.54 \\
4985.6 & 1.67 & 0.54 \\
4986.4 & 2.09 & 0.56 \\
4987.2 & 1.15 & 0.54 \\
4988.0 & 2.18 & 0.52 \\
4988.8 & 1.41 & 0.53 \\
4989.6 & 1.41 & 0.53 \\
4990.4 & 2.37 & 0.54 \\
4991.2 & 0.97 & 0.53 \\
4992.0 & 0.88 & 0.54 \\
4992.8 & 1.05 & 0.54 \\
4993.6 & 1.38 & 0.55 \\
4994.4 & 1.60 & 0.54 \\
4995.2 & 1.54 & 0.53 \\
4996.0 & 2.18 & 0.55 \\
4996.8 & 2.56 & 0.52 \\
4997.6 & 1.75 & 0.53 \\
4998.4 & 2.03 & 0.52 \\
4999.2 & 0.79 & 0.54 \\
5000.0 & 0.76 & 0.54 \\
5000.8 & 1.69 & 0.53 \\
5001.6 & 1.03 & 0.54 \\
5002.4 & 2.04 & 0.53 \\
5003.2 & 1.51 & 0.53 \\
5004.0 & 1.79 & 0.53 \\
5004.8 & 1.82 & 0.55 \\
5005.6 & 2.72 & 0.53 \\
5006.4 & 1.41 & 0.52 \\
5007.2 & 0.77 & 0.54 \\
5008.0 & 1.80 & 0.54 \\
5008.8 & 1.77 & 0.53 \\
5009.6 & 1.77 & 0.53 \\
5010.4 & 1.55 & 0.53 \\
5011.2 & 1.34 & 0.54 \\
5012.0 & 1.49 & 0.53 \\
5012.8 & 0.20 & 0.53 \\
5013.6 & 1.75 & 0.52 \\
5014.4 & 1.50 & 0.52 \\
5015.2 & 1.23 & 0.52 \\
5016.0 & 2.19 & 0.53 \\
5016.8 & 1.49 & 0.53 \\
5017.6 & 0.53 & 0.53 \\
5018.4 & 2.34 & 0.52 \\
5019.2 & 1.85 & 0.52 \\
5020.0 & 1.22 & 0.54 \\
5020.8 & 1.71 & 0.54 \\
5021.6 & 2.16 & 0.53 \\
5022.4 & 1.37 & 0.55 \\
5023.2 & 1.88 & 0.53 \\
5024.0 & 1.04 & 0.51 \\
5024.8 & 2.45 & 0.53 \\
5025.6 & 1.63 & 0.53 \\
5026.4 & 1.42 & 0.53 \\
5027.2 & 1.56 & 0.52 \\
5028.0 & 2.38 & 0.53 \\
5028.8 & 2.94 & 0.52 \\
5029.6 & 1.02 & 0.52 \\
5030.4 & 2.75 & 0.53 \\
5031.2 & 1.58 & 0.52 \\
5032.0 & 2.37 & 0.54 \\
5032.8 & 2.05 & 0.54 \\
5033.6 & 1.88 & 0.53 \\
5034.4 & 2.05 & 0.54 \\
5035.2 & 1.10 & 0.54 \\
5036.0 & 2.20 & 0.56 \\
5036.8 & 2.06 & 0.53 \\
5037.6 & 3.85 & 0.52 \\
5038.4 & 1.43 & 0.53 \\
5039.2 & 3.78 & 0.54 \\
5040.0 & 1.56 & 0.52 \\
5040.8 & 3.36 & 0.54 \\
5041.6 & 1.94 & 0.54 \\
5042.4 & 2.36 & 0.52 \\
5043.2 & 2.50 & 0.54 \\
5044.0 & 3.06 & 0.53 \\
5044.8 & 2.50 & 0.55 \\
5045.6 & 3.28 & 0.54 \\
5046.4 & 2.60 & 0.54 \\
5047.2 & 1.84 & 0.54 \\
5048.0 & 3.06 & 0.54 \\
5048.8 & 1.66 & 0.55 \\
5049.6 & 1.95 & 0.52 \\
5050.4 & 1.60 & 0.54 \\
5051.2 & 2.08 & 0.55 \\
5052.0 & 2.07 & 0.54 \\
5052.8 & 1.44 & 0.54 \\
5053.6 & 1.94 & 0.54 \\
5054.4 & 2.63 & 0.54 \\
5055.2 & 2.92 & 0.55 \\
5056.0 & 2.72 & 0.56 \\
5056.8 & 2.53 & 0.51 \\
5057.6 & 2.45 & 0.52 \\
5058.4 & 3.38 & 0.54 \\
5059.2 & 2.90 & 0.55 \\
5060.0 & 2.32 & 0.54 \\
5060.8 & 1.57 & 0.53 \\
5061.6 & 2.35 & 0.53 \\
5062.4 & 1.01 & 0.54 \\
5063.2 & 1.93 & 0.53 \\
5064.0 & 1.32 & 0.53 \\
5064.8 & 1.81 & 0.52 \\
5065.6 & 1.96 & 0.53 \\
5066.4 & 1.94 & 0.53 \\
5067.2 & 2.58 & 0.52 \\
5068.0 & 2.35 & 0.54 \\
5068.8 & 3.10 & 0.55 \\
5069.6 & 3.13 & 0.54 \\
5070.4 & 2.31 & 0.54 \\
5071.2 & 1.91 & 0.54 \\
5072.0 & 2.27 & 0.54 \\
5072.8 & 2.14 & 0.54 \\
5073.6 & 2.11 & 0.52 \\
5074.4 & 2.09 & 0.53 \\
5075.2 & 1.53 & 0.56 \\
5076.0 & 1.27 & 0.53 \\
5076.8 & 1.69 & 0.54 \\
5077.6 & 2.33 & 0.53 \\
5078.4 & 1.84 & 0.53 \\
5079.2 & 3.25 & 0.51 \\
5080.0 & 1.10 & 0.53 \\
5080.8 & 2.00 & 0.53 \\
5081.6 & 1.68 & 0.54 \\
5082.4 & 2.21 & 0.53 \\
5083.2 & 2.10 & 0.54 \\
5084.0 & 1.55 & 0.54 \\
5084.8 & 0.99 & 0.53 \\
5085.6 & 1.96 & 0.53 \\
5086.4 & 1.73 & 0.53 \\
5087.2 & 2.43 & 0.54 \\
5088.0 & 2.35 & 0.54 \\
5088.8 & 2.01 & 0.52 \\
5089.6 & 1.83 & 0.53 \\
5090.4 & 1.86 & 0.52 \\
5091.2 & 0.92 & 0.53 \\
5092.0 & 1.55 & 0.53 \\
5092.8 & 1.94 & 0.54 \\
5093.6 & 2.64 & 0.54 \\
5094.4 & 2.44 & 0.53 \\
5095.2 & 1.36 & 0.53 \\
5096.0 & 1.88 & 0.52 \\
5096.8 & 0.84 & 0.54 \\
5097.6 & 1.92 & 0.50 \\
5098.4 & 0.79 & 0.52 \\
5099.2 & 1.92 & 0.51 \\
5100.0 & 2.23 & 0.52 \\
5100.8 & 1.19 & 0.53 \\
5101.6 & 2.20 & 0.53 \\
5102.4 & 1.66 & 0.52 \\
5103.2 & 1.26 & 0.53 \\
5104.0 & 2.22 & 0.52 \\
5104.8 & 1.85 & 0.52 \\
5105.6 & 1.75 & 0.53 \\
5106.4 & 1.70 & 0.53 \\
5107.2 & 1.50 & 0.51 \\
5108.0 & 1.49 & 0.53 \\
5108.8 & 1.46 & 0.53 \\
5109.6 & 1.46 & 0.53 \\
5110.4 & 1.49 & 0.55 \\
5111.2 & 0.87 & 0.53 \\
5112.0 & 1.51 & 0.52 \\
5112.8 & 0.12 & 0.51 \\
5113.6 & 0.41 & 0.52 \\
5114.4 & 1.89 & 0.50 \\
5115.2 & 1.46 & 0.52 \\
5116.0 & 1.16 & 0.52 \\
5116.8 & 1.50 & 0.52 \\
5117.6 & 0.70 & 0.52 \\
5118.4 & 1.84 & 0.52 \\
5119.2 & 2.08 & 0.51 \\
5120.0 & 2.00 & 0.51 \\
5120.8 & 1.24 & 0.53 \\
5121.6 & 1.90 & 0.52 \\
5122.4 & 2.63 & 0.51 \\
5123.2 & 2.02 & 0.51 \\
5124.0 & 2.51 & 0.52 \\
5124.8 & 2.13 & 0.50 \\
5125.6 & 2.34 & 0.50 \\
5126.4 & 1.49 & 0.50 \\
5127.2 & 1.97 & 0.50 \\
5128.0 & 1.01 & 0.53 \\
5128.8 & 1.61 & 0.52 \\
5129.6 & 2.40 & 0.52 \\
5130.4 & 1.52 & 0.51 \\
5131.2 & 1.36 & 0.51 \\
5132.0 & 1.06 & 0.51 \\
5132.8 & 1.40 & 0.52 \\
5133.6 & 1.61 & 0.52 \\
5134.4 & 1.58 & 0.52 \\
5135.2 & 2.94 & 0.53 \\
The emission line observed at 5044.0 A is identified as Mg II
